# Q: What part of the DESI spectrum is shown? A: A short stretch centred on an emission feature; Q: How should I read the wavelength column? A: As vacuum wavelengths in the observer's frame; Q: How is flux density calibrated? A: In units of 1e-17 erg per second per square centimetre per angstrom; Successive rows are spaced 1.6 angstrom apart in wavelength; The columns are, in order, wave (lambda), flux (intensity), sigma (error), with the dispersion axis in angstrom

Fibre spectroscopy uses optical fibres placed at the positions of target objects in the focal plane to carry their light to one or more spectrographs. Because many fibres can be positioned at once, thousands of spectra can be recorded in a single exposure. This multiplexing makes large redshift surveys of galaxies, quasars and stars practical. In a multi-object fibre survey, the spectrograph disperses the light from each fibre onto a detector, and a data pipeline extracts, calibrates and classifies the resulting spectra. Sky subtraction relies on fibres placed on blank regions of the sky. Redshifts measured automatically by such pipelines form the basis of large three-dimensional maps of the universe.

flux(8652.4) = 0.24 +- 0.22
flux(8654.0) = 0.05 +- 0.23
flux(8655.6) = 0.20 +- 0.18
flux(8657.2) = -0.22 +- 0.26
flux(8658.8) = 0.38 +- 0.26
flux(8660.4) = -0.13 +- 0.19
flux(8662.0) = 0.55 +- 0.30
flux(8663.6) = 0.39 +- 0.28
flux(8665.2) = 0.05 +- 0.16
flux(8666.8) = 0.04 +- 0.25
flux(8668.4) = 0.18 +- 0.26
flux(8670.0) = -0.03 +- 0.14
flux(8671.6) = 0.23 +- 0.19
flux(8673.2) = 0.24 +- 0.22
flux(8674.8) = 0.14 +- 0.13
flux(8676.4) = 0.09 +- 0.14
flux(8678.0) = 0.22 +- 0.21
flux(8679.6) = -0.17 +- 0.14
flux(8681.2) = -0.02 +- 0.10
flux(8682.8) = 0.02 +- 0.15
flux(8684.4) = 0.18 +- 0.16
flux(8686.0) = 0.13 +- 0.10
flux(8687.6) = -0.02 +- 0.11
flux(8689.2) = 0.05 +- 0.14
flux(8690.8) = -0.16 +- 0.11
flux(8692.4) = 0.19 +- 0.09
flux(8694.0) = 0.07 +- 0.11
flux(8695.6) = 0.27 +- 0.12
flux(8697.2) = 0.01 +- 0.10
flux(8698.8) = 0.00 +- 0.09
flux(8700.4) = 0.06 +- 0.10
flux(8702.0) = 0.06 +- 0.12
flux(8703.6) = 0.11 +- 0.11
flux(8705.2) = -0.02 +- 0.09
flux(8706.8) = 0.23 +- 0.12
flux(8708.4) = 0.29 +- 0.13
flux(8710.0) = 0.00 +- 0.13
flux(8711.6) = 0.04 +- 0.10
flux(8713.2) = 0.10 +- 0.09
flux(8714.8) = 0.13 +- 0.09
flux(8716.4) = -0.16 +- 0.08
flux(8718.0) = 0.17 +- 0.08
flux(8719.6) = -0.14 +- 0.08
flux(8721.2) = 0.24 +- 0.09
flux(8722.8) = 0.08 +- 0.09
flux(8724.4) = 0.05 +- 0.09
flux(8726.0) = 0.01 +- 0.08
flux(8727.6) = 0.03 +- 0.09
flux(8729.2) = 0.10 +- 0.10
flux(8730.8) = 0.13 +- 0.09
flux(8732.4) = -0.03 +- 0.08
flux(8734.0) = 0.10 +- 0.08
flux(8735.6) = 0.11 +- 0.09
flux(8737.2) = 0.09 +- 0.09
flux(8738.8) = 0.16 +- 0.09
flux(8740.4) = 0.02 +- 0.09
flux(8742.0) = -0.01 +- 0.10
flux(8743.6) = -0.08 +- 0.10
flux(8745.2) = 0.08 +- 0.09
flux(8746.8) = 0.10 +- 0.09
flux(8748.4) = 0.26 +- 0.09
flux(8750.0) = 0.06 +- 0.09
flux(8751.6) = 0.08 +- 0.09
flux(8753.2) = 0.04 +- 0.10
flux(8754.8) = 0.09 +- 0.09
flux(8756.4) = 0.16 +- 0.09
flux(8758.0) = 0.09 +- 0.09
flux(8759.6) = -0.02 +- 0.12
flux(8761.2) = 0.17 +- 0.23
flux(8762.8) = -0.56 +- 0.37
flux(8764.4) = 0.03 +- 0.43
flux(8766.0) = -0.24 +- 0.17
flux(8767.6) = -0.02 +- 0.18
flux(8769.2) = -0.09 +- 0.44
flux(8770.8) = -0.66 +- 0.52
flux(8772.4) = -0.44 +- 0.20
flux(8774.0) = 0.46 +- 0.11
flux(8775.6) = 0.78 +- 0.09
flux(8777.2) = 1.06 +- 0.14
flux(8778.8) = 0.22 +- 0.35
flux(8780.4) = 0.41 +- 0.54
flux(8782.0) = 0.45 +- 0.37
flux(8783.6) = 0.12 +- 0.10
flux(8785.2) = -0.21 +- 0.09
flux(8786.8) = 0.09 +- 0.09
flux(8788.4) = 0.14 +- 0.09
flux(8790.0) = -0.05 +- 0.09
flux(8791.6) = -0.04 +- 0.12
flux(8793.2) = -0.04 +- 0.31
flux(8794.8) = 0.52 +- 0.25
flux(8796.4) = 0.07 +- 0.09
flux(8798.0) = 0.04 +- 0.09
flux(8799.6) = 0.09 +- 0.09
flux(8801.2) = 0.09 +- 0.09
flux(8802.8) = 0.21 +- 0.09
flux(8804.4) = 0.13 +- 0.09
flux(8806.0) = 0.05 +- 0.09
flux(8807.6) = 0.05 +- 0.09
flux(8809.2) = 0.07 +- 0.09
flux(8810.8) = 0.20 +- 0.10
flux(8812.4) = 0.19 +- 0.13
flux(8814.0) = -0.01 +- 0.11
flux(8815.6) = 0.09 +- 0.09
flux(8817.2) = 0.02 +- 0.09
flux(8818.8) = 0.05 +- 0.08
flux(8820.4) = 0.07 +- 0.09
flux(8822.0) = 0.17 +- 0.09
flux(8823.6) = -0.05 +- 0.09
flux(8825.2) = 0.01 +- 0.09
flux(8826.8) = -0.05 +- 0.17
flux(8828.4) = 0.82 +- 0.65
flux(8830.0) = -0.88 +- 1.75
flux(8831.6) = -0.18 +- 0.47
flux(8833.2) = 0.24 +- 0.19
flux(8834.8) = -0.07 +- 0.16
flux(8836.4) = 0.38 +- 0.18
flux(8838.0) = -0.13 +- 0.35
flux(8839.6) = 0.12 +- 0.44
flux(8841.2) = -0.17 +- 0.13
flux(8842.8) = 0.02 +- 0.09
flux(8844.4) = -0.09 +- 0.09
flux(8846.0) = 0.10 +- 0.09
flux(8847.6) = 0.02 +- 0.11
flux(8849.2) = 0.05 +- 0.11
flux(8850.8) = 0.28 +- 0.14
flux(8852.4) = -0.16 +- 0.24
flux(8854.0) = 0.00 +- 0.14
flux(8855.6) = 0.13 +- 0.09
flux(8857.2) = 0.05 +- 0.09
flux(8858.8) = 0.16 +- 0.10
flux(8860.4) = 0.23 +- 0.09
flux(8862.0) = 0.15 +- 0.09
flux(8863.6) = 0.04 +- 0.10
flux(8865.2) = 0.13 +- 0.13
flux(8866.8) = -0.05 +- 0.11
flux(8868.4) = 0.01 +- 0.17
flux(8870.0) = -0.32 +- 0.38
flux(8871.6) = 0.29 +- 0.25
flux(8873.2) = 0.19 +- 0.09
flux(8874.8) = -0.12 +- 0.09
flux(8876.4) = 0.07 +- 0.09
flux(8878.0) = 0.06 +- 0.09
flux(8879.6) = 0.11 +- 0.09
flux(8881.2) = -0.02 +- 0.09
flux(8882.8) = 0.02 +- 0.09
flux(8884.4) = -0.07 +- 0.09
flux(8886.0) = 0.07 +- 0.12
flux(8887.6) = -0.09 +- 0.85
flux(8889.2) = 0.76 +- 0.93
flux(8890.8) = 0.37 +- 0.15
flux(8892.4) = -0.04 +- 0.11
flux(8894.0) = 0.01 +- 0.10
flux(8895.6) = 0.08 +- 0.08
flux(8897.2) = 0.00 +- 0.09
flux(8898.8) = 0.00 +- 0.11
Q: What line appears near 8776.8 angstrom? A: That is H-beta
